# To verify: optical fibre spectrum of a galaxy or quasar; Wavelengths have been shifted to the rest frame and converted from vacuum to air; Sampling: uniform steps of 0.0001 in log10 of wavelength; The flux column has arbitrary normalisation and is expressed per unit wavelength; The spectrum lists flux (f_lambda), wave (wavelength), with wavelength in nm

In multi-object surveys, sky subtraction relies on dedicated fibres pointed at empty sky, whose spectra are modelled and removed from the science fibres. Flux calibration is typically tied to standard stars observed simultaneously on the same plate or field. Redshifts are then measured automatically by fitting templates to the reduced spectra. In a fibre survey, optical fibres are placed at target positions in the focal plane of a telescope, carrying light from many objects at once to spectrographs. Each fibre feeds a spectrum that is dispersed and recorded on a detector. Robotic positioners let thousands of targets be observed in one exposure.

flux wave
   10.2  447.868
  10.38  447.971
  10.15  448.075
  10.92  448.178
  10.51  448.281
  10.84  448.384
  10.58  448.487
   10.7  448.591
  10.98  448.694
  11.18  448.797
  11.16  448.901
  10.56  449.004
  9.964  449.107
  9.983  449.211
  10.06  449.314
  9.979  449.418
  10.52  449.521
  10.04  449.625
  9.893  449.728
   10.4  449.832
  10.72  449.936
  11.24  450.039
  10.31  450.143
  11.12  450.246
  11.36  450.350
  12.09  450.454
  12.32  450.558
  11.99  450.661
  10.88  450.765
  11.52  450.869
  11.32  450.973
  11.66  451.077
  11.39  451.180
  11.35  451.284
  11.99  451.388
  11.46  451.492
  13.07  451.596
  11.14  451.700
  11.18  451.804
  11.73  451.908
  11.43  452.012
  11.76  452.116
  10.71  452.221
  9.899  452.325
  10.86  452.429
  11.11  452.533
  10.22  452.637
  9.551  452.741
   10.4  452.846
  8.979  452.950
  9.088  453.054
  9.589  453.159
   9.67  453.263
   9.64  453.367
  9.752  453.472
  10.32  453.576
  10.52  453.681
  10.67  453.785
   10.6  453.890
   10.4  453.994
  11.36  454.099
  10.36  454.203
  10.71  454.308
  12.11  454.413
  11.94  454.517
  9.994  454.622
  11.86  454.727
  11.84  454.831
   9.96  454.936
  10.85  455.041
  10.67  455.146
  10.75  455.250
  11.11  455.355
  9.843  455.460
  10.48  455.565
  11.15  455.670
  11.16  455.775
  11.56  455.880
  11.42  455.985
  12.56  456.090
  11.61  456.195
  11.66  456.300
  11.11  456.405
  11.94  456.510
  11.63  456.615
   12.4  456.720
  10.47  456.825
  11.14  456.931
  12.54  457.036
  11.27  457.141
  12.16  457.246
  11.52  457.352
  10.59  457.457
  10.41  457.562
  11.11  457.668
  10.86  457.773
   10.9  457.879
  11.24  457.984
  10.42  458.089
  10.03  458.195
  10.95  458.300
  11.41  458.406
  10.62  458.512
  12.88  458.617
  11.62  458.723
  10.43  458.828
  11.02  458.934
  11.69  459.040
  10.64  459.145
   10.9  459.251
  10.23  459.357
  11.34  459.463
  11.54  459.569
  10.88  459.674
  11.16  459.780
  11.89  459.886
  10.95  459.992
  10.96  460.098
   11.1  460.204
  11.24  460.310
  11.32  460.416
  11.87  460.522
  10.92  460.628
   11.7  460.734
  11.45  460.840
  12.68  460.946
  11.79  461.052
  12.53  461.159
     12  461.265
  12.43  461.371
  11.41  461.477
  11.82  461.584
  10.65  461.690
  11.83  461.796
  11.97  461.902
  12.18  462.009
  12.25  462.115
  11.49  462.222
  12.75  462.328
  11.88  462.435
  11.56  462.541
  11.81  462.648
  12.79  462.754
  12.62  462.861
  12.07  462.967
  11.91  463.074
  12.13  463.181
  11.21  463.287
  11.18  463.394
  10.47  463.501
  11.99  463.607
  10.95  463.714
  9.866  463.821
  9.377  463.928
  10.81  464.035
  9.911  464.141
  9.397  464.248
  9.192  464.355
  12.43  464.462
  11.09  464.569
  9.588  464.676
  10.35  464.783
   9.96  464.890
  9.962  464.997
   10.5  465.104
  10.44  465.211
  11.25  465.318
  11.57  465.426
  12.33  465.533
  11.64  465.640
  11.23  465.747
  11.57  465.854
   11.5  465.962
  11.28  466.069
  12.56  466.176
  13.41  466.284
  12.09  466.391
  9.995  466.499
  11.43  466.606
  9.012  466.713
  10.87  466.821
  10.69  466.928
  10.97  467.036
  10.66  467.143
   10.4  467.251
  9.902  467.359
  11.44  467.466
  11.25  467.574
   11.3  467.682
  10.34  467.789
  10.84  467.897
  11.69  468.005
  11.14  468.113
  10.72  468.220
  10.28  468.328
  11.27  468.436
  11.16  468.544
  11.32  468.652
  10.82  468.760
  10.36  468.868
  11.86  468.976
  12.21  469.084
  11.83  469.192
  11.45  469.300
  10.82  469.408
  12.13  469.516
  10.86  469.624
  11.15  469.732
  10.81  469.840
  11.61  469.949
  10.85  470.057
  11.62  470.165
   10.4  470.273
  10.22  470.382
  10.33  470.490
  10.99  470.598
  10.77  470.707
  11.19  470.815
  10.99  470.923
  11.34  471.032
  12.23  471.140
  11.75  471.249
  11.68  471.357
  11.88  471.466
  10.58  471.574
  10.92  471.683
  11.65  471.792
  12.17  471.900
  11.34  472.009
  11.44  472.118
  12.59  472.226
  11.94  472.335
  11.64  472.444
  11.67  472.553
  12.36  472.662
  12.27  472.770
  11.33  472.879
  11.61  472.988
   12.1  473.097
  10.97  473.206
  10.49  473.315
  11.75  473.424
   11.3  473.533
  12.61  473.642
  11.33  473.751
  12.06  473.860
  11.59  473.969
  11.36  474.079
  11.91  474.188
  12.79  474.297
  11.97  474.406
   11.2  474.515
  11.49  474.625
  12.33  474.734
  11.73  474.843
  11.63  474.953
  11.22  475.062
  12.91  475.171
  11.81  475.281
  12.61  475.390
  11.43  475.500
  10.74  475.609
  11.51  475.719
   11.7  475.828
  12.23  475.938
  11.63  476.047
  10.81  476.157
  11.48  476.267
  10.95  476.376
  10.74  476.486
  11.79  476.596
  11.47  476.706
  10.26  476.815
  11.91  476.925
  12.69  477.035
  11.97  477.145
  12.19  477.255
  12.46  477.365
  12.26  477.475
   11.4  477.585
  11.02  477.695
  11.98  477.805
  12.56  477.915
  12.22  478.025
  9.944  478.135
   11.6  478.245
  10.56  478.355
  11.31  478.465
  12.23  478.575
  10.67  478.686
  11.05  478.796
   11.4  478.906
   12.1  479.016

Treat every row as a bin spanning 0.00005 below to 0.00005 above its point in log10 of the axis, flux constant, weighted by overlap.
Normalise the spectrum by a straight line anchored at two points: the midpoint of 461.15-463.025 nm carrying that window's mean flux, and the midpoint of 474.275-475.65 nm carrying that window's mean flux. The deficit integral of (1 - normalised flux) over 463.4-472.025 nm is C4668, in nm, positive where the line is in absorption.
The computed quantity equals 0.64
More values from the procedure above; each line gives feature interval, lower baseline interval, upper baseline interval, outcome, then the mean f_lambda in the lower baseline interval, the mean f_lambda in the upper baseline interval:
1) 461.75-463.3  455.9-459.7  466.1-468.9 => -0.13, 11.3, 11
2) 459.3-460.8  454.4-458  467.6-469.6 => 0.00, 11.2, 11.2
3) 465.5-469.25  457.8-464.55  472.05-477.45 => 0.11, 11.3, 11.7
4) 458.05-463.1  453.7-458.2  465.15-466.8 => -0.12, 11.1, 11.4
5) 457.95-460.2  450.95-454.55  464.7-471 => -0.04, 10.8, 11.1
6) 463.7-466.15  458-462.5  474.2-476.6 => 0.17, 11.4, 11.7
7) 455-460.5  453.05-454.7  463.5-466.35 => -0.28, 10.5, 10.9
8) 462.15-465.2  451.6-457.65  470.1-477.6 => 0.05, 10.9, 11.6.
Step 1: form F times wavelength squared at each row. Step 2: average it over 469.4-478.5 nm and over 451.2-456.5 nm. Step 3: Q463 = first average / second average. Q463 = 1.2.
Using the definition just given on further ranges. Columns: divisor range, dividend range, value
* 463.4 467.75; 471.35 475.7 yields 1.11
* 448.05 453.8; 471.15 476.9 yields 1.19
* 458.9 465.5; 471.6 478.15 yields 1.10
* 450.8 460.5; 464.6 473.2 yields 1.08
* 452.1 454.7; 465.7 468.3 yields 1.13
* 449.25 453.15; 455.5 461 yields 1.07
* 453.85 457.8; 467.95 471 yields 1.05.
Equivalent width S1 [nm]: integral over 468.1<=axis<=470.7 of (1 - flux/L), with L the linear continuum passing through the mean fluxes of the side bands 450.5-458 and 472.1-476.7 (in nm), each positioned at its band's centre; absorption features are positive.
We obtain 0.10 nm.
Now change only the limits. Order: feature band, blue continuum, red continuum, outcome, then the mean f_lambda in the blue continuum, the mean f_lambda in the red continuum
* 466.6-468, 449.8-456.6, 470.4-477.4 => 0.09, 11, 11.6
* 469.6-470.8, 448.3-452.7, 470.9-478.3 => 0.07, 11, 11.7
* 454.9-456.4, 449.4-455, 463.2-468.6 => -0.03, 10.9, 10.9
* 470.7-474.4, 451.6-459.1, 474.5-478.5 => -0.05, 11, 11.6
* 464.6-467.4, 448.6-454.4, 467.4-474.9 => 0.07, 10.8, 11.4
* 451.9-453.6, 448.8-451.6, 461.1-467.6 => 0.13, 11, 11.2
